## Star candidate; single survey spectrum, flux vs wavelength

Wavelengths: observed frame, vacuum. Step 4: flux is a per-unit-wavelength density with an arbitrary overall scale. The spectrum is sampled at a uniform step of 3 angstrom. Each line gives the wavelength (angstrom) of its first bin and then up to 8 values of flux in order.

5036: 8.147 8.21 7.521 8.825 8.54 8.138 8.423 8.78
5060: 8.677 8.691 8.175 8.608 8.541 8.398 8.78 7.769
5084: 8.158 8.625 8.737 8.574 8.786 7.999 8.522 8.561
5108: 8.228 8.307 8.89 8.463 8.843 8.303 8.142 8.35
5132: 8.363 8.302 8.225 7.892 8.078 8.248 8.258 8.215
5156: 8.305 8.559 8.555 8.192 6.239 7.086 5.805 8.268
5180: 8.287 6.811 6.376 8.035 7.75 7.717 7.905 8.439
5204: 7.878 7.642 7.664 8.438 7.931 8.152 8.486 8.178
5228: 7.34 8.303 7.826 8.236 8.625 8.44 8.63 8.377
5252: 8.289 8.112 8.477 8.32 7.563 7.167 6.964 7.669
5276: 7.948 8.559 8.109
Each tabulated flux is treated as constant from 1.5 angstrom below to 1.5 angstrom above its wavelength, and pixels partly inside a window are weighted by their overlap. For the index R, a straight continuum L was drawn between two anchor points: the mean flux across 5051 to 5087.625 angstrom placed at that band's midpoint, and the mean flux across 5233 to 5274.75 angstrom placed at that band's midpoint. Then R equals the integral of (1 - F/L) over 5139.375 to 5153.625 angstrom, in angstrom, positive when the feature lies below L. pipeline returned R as 0.26 angstrom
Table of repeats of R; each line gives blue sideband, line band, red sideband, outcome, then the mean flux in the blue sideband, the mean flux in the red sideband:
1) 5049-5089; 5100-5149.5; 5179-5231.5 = -0.9 angstrom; 8.45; 7.84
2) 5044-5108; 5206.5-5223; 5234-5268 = 0.4 angstrom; 8.48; 8.2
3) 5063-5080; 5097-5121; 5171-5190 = -1.2 angstrom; 8.5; 7.23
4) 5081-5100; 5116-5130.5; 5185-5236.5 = -0.2 angstrom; 8.44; 7.91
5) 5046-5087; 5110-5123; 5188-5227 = -0.5 angstrom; 8.45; 8.01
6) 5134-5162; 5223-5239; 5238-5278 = 0.2 angstrom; 8.25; 8.05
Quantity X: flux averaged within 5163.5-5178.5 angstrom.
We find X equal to 7.12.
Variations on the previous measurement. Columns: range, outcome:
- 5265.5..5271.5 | 7.07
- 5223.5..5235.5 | 7.91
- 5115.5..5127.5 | 8.44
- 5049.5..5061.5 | 8.5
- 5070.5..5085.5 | 8.33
